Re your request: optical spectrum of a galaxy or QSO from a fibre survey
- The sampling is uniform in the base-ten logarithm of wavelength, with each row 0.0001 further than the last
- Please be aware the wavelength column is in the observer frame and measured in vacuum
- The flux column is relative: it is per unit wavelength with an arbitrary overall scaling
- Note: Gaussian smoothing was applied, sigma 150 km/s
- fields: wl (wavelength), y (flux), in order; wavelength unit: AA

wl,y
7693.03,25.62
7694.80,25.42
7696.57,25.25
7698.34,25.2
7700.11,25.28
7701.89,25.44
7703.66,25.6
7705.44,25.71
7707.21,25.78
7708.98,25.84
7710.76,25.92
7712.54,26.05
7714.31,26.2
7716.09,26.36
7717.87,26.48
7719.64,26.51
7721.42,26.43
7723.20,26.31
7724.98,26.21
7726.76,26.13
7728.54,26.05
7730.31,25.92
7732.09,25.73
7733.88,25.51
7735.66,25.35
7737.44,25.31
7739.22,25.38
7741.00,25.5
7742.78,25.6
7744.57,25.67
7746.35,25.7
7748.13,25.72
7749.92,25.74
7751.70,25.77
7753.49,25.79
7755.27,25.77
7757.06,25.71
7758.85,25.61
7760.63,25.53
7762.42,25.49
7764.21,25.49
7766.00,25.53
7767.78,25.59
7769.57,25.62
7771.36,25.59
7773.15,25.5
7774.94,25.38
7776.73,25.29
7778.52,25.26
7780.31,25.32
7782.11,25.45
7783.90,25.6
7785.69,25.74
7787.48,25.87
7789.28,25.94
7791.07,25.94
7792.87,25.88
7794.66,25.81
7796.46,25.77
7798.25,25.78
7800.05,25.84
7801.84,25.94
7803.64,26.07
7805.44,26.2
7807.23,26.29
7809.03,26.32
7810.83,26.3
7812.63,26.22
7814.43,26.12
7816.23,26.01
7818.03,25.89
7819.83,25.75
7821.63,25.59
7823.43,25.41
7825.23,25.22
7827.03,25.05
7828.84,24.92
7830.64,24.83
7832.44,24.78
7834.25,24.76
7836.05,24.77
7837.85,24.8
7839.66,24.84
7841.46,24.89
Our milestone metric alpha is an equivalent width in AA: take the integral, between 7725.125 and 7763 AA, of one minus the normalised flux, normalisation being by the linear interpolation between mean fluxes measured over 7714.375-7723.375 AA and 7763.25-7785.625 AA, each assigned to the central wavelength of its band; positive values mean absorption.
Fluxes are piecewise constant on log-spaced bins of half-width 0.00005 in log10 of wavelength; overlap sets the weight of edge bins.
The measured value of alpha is 0.4 AA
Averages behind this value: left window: 26.4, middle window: 25.7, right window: 25.5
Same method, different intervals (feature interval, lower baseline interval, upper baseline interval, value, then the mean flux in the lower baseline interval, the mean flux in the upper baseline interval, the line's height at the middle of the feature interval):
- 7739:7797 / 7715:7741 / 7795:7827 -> 0.7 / 26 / 25.9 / 25.9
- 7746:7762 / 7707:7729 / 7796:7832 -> 0.2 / 26.2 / 25.8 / 26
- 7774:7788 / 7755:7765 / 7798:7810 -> 0.2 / 25.6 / 26.1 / 25.8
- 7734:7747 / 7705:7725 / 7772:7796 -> 0.2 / 26.2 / 25.6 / 26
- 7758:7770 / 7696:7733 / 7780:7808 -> 0.2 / 25.9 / 25.8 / 25.9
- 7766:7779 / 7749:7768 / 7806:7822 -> 0.1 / 25.6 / 26.1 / 25.7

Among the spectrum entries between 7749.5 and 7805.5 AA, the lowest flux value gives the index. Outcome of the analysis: 25.26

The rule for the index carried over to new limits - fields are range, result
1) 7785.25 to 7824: 25.41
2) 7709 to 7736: 25.35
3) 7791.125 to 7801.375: 25.77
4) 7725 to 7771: 25.31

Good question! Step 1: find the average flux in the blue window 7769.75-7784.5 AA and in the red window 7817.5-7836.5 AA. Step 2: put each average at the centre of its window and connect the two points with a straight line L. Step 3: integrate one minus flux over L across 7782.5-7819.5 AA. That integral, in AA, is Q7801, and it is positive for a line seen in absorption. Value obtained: -1.0 AA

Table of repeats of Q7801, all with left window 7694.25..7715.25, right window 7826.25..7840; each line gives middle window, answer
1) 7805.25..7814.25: -0.46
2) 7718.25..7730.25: -0.35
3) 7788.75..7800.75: -0.37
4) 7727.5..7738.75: -0.08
